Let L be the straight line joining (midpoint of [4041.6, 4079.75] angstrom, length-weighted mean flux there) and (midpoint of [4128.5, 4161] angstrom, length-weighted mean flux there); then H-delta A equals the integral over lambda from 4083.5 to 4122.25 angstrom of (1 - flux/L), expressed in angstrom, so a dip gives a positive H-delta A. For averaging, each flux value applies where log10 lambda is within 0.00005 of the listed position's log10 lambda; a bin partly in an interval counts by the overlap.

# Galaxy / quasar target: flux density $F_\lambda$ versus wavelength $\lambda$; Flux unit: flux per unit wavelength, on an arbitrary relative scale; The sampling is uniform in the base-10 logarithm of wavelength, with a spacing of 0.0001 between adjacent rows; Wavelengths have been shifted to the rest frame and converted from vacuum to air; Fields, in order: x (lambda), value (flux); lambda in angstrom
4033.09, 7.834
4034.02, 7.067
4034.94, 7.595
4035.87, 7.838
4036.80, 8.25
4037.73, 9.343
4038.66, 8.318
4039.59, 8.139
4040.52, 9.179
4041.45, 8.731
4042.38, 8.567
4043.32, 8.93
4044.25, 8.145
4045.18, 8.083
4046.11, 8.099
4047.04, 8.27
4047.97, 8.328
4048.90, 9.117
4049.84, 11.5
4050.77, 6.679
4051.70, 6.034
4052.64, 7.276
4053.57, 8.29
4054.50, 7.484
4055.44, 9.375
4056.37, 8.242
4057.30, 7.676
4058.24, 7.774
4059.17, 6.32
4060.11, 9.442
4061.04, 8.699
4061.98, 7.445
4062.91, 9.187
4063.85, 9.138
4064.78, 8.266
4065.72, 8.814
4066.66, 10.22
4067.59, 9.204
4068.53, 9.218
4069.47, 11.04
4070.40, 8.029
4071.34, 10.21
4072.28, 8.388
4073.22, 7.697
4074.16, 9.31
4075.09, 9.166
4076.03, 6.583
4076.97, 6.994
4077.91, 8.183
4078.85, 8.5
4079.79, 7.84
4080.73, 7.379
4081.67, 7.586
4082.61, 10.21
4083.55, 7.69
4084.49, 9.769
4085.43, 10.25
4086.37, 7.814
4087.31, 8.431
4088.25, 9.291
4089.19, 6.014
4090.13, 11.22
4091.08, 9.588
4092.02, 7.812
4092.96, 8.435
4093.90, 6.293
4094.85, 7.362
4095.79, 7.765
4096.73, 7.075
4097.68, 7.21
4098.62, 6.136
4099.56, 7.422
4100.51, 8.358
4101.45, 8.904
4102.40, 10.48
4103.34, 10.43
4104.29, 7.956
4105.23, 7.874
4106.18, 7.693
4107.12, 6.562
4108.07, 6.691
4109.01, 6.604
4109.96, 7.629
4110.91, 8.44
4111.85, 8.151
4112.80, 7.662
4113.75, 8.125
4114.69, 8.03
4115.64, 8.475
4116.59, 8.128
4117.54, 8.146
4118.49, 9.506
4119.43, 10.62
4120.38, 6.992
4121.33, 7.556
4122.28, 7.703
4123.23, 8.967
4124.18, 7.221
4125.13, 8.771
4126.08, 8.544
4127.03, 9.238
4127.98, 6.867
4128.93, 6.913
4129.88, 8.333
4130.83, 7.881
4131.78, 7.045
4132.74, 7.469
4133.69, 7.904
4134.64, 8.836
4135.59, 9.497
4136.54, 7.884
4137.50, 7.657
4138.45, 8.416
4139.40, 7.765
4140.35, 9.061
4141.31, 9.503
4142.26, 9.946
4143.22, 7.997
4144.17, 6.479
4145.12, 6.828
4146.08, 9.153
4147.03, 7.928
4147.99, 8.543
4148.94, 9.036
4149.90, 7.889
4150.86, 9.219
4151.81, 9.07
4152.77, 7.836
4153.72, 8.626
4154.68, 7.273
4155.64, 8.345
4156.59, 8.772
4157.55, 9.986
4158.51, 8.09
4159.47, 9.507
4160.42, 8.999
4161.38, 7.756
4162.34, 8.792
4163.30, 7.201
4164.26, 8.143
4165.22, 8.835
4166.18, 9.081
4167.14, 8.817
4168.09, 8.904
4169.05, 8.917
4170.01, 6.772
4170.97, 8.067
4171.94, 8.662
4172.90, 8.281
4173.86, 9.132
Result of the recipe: 1.1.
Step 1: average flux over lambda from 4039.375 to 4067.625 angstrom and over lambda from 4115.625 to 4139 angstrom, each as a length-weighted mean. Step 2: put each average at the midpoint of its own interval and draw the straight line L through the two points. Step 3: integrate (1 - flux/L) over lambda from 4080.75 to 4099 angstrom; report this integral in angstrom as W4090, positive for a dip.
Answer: 0.2 angstrom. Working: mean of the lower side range 8.4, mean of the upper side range 8.18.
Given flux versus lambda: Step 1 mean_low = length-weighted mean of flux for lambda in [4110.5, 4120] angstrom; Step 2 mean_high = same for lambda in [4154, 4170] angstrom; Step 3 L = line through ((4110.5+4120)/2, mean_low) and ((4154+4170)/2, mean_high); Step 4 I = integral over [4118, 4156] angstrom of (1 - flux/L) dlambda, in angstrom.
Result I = 1.2 angstrom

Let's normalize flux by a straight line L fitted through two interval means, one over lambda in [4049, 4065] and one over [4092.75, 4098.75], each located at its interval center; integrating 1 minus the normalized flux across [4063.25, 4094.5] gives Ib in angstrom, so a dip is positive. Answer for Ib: -4.1 angstrom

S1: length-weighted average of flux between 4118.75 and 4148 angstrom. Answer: 8.18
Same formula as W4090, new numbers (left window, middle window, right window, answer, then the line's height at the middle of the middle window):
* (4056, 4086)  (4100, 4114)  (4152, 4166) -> 0.70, 8.53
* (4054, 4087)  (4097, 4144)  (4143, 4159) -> 1.47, 8.4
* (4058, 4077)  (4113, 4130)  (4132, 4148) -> 0.30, 8.36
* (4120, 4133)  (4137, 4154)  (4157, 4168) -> -0.23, 8.27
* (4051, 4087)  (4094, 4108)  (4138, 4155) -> 0.90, 8.41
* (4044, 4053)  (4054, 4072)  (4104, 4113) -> -1.62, 8.01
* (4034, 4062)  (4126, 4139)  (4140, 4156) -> 0.54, 8.36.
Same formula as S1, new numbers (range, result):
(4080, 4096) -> 8.41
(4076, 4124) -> 8.14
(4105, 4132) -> 7.95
